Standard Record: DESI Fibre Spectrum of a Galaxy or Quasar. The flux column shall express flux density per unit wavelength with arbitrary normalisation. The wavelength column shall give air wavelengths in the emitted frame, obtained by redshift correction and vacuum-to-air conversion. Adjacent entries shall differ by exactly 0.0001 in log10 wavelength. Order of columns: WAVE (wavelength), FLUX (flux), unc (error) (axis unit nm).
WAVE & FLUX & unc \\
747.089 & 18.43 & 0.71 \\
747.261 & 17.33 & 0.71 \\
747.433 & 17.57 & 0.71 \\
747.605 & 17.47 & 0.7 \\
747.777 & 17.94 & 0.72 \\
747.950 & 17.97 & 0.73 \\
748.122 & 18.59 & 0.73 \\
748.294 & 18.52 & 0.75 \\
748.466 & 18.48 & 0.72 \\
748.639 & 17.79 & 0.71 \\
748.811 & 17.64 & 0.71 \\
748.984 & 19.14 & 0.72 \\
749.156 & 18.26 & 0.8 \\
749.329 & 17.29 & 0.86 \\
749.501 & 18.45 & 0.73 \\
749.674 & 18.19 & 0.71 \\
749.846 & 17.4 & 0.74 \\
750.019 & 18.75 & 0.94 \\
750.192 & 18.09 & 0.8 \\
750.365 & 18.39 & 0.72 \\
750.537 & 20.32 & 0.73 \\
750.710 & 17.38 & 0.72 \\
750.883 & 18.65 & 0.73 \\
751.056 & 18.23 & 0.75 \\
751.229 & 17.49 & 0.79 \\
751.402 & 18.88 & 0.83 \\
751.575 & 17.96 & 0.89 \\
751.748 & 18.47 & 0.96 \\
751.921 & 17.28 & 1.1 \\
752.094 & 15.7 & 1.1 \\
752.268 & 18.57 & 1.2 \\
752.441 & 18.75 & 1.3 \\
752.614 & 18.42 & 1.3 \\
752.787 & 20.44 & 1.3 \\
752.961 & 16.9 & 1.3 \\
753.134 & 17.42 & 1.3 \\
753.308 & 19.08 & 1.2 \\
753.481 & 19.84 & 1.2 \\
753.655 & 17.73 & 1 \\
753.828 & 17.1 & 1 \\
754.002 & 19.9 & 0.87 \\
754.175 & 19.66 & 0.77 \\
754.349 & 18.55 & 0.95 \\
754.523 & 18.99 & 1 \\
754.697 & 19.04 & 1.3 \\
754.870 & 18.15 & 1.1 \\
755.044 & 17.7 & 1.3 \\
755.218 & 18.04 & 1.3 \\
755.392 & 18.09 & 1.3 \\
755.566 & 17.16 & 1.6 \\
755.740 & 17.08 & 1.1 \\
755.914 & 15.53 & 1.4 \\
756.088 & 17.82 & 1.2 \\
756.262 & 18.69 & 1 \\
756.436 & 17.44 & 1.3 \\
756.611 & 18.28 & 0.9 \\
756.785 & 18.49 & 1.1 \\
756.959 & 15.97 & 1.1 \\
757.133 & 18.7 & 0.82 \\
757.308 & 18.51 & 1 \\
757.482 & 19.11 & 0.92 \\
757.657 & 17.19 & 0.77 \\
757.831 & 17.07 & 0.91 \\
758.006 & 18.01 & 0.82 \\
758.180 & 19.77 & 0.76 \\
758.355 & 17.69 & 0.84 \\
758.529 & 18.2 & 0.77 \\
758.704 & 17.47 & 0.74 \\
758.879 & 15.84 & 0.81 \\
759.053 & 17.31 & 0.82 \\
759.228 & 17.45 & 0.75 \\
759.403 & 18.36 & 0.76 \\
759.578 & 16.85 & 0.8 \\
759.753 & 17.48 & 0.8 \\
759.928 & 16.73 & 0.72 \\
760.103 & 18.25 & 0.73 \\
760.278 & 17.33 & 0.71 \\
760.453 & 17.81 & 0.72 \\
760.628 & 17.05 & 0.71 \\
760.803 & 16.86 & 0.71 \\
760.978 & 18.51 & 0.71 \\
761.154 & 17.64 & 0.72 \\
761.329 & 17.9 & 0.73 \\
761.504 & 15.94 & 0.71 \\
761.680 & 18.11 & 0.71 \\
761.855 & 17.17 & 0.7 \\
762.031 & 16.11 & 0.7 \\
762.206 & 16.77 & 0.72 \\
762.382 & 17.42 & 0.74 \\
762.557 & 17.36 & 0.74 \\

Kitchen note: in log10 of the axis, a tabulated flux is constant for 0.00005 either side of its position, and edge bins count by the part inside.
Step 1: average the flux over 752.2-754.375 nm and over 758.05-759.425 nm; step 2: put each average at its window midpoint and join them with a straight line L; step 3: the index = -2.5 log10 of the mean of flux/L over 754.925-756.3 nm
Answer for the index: 0.05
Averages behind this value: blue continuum 18.7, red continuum 17.7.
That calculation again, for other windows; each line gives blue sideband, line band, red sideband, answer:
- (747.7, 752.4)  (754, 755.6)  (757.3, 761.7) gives -0.037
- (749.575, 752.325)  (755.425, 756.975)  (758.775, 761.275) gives 0.014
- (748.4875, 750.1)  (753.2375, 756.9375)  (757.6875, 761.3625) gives -0.021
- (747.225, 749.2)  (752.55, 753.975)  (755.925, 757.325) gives -0.030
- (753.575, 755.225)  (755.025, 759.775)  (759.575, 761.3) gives 0.019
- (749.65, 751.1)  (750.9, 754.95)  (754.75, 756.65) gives -0.021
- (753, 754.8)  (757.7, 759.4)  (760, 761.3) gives 0.018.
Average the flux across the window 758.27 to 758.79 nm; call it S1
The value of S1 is 17.8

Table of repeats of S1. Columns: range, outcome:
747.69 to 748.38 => 18.3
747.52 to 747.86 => 17.7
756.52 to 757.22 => 17.9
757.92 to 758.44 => 18.5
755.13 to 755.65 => 17.8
